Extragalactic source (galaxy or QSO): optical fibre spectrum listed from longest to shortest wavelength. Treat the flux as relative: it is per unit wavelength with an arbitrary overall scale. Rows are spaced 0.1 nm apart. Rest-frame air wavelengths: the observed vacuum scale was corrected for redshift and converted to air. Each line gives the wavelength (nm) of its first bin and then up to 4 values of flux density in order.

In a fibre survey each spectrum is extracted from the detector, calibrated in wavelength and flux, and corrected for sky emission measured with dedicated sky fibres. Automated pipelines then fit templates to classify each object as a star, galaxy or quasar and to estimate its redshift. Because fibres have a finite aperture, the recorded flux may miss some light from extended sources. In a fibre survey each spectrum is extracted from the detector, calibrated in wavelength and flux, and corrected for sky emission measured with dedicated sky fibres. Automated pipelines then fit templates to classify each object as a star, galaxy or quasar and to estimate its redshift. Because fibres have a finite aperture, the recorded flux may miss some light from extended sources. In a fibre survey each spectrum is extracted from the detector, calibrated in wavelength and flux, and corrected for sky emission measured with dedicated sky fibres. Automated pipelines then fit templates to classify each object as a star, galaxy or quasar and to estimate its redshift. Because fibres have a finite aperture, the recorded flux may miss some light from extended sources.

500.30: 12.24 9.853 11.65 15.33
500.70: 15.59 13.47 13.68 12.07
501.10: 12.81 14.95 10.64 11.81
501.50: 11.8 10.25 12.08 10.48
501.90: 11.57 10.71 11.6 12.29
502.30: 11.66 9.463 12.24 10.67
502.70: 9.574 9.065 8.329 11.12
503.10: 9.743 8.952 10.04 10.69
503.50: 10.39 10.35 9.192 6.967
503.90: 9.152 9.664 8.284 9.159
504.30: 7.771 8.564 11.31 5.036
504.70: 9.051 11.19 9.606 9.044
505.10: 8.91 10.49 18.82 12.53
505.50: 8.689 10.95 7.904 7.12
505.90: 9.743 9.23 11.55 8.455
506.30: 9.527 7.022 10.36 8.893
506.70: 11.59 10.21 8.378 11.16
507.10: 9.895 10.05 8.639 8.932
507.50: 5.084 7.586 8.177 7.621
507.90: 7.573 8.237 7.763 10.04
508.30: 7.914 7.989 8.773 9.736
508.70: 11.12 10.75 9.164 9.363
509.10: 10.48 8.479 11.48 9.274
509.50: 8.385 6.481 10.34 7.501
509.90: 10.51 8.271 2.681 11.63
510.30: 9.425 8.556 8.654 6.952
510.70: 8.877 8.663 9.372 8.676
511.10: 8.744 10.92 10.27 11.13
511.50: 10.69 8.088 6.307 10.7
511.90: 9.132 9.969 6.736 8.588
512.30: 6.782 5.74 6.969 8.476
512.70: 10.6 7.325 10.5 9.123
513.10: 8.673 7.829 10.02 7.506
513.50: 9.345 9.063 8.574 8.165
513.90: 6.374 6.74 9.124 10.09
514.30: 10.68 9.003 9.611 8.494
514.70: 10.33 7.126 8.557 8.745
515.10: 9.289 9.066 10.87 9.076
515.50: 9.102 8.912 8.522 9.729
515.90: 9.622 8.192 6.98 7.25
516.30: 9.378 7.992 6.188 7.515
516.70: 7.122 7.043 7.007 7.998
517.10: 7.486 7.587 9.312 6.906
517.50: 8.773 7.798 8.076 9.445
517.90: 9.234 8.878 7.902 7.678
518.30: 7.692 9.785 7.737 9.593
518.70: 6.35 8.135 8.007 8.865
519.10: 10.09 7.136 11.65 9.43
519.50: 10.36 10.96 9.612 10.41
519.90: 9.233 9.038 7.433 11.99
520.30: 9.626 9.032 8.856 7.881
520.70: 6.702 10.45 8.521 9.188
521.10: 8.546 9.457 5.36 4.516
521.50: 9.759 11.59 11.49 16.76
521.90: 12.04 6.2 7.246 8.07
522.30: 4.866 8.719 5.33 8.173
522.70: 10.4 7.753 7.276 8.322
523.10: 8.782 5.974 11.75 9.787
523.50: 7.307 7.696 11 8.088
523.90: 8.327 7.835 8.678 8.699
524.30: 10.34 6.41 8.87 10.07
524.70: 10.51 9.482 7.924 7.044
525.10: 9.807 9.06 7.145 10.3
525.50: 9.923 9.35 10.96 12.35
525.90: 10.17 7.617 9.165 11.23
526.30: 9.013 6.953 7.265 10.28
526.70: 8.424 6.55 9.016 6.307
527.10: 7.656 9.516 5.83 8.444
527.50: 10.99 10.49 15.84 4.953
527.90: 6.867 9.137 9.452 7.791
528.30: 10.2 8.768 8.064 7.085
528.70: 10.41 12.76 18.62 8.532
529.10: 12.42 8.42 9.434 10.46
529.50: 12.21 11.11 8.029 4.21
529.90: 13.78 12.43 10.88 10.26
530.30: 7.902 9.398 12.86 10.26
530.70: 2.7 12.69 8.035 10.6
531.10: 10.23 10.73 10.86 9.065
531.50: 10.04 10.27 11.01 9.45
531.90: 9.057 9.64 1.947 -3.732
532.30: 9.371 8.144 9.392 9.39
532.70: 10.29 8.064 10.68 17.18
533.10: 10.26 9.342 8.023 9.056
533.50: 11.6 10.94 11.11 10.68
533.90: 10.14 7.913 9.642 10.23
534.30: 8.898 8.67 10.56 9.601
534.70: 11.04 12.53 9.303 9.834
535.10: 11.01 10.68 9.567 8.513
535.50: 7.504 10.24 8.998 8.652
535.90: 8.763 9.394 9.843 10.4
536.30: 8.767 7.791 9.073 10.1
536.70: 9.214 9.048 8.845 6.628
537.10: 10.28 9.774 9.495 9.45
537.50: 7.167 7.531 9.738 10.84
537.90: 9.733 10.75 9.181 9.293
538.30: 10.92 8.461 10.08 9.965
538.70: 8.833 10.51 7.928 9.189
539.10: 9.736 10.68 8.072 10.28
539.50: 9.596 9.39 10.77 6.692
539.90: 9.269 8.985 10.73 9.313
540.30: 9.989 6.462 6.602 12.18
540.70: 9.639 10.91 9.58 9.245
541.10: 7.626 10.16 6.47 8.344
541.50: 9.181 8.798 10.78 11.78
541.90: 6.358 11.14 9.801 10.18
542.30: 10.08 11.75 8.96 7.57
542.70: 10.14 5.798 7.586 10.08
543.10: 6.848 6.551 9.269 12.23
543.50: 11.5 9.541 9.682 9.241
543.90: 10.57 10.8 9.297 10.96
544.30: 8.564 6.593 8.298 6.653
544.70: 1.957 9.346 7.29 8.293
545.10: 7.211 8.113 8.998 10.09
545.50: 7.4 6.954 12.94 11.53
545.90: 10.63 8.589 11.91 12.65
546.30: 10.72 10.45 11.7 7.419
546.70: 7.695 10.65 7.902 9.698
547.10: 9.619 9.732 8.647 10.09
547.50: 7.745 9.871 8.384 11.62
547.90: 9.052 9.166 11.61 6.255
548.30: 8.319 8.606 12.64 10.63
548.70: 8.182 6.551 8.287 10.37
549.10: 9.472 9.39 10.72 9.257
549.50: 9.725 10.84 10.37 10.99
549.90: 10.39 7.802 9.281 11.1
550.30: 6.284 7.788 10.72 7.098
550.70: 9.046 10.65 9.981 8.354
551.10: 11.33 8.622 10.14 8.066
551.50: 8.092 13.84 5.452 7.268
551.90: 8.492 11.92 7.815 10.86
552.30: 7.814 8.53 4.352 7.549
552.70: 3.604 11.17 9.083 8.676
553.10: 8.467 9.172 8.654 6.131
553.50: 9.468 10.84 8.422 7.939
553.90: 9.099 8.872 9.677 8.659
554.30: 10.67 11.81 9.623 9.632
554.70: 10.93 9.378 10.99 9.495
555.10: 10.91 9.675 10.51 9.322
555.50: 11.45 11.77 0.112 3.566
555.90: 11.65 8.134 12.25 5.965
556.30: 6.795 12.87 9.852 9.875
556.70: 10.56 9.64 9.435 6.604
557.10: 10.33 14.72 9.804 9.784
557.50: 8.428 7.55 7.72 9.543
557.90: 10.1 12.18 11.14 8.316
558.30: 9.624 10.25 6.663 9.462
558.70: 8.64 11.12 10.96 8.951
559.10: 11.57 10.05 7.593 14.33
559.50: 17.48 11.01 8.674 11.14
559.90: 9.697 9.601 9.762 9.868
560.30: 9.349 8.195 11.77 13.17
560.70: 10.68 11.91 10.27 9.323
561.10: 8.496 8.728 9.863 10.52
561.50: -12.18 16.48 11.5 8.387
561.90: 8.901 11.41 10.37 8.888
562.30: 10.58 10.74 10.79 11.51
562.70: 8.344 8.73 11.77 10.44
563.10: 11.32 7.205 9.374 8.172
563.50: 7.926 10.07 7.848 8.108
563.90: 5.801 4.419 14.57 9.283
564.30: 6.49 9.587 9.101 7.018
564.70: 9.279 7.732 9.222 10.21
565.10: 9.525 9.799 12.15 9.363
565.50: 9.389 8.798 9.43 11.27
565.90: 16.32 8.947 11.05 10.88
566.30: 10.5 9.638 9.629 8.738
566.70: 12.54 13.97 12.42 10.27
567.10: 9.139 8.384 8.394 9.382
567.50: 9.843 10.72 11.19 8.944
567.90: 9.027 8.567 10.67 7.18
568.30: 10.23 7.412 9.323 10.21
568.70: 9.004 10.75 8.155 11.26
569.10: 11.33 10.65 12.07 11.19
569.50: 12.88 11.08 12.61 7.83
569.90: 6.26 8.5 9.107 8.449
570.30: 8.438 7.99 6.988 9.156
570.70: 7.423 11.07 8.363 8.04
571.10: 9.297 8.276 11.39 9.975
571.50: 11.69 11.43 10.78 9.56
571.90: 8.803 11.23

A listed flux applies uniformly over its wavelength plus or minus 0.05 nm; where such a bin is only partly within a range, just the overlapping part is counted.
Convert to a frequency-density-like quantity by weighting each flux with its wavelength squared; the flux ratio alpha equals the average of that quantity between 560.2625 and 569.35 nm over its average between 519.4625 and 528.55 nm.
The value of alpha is 1.26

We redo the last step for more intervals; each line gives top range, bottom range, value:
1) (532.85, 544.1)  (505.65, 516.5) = 1.20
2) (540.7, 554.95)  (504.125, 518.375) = 1.19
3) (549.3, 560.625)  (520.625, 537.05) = 1.13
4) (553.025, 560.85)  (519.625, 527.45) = 1.25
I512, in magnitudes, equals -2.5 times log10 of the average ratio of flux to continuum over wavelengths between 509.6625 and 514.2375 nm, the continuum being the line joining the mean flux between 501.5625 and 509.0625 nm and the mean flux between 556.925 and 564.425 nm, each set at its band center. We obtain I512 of 0.11 mag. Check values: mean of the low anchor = 9.62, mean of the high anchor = 9.62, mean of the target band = 8.65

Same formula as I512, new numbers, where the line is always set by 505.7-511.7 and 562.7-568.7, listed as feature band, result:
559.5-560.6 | -0.09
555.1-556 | 0.10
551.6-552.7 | 0.17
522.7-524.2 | 0.07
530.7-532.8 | 0.07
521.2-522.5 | 0.04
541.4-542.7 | -0.04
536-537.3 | 0.01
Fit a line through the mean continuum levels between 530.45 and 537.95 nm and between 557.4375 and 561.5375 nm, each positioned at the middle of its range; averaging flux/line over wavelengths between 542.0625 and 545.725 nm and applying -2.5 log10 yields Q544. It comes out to 0.08 mag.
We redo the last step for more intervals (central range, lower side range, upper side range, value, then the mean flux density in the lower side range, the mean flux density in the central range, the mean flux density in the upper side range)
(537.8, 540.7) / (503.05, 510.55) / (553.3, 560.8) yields 0.01 mag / 9.23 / 9.44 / 9.76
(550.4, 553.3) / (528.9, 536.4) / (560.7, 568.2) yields 0.10 mag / 9.63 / 8.77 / 9.55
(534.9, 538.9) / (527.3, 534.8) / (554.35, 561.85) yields 0.04 mag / 9.66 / 9.34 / 9.67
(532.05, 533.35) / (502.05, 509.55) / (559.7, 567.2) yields 0.15 mag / 9.52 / 8.33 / 9.65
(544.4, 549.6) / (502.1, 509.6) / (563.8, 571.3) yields 0.05 mag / 9.49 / 9.19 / 9.62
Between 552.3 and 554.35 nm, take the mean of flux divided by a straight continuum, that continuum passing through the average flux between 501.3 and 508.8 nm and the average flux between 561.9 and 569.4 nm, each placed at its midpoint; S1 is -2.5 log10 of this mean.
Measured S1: 0.157 mag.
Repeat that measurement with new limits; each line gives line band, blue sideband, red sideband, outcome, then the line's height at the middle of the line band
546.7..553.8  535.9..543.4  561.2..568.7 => 0.03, 9.34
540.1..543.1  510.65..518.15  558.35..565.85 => 0.00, 9.15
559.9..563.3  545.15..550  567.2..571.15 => -0.01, 9.51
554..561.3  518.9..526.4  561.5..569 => -0.04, 9.52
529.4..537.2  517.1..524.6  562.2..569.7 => -0.05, 9.04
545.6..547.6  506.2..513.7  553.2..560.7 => -0.04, 9.54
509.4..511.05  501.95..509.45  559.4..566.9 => 0.13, 9.57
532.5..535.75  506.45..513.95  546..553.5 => -0.11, 9.05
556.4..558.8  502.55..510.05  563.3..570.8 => -0.01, 9.55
